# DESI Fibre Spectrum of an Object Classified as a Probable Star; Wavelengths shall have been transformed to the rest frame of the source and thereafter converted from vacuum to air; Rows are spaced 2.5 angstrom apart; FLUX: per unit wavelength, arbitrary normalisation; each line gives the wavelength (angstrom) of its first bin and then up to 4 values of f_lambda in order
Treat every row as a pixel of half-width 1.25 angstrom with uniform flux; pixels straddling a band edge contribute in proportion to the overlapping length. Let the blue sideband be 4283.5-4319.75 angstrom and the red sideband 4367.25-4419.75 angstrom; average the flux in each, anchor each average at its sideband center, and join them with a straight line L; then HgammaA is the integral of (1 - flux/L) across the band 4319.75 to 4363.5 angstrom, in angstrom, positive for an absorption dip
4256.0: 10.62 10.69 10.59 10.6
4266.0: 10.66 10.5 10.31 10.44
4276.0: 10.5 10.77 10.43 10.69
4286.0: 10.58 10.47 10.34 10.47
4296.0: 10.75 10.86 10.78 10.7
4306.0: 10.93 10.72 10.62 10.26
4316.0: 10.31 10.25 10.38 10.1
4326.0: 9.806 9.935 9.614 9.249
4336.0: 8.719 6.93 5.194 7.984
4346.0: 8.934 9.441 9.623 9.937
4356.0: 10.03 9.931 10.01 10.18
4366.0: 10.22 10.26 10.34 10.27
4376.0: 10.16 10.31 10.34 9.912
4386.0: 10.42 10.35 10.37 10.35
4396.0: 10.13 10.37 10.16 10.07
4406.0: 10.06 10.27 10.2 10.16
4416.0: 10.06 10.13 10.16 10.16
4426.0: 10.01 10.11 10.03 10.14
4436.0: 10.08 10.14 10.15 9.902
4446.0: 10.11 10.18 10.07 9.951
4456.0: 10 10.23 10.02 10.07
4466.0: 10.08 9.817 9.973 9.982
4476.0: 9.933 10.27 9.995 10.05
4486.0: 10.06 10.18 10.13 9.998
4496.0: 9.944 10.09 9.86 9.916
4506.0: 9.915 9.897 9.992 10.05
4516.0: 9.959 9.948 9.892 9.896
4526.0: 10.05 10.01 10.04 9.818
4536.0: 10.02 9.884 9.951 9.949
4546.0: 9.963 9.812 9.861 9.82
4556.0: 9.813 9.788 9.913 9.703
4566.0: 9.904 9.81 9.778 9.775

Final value 5.2 angstrom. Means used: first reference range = 10.6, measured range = 9.19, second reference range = 10.2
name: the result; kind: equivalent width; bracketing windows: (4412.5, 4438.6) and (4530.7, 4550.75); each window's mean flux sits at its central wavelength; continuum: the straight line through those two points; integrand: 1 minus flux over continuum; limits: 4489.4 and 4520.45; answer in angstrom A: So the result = 0.0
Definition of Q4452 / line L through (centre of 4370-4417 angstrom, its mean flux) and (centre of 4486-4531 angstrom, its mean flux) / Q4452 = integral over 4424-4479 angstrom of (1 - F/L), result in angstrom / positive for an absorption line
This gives 0.3 angstrom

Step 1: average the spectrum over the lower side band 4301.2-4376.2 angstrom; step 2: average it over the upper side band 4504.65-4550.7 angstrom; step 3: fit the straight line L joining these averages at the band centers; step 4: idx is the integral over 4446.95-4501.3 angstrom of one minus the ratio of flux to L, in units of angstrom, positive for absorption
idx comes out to -0.9 angstrom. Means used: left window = 9.71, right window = 9.95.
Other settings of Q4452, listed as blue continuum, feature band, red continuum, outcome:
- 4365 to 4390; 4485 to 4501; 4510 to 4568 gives -0.06 angstrom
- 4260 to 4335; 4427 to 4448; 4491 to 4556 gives 0.08 angstrom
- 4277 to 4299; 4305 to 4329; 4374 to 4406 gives 0.34 angstrom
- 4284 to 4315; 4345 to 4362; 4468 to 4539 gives 1.21 angstrom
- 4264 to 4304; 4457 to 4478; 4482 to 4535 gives 0.15 angstrom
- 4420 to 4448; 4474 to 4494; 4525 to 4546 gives -0.09 angstrom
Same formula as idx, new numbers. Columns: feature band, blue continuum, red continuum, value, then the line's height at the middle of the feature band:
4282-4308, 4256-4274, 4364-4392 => -0.5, 10.5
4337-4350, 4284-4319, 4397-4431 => 3.3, 10.4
